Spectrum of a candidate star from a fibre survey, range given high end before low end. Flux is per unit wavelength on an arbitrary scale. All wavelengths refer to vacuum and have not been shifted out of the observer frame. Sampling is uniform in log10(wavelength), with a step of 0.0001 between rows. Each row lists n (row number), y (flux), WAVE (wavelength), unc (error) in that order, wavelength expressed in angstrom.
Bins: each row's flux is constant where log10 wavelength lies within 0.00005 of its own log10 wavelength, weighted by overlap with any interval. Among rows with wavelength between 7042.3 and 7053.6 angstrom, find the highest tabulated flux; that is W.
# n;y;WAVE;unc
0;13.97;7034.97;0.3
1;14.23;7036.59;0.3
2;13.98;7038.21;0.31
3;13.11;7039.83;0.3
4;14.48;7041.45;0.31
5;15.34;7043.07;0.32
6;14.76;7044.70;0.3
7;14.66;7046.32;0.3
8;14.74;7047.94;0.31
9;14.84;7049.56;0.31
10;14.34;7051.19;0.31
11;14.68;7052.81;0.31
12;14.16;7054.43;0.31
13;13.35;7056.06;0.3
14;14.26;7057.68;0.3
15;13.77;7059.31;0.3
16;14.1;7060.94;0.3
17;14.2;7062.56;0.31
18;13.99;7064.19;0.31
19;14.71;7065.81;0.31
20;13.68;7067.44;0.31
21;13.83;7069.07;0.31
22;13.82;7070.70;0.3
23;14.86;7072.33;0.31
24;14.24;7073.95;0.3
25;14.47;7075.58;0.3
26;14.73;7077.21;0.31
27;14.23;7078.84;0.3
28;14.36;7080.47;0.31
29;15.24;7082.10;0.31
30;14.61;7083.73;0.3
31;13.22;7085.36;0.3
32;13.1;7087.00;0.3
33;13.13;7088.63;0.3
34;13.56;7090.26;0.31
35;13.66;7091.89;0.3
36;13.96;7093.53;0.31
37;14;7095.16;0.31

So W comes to 15.34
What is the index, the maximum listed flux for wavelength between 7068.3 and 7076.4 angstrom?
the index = 14.86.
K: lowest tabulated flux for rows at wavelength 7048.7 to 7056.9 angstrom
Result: 13.35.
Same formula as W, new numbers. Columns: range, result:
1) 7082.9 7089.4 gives 14.61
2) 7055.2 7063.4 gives 14.26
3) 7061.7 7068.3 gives 14.71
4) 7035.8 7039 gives 14.23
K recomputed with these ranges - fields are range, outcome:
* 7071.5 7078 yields 14.24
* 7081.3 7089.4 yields 13.1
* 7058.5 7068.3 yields 13.68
